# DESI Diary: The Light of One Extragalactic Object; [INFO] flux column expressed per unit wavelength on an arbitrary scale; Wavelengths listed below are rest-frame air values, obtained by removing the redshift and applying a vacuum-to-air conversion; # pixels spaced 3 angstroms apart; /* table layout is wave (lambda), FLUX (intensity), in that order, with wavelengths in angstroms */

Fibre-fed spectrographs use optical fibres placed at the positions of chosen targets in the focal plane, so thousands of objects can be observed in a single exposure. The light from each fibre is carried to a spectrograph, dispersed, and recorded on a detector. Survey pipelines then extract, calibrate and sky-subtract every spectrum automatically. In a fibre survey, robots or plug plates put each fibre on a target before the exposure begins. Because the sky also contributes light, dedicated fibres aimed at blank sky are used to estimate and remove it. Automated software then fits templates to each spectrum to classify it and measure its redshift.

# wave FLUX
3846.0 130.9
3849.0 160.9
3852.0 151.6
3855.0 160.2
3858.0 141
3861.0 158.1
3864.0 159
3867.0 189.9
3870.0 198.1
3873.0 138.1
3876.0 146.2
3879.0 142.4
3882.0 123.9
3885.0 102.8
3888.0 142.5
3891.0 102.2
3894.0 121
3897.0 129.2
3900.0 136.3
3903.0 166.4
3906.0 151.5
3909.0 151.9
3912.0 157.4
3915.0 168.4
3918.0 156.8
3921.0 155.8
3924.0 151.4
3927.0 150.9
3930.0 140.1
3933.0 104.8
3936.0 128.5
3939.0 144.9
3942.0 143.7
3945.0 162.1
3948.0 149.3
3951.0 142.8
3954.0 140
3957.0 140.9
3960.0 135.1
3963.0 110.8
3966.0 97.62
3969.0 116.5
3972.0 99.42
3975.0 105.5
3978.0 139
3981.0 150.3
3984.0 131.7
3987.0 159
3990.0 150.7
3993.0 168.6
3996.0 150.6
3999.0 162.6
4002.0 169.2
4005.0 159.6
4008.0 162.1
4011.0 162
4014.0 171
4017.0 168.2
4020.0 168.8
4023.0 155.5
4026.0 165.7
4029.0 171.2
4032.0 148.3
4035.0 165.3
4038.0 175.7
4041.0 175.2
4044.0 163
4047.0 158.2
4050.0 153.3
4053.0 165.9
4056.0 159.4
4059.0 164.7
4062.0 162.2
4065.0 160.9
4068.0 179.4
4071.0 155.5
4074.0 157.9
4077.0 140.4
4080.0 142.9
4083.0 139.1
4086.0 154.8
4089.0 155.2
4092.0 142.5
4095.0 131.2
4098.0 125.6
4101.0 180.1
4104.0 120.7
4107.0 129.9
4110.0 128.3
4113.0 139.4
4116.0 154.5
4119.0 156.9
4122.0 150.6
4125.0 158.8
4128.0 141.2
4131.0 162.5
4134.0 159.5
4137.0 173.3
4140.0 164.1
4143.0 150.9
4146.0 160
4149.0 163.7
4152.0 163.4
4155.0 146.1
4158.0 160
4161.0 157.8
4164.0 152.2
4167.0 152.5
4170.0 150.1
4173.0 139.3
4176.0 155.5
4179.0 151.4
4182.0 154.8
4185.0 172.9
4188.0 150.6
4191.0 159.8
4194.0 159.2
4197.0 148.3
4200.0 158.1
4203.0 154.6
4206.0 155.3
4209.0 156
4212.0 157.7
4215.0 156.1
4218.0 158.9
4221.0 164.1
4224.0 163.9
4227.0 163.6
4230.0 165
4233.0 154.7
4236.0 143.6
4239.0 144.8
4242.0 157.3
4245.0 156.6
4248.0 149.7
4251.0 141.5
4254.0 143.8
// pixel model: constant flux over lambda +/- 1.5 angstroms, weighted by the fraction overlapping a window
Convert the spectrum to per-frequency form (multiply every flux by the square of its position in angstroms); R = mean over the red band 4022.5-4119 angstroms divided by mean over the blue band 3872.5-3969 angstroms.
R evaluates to 1.2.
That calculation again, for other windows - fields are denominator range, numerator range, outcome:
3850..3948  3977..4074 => 1.17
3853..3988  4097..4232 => 1.24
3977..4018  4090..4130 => 0.96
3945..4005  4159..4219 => 1.24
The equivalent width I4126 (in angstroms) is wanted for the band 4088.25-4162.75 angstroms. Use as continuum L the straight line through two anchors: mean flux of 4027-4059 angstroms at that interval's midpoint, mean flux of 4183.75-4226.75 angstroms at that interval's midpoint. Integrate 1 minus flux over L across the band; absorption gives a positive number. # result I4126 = 4.6 angstroms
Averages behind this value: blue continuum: 164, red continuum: 158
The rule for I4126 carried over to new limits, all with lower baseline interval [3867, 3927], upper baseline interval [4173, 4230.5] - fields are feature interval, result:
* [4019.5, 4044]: -2.4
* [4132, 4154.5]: -0.9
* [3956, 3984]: 5.0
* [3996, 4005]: -0.8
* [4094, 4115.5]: 2.3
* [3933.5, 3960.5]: 1.0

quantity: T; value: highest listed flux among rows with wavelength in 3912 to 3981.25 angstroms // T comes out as 168.4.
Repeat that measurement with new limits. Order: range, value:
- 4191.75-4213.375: 159.2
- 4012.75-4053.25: 175.7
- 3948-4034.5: 171.2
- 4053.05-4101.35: 180.1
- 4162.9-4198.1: 172.9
